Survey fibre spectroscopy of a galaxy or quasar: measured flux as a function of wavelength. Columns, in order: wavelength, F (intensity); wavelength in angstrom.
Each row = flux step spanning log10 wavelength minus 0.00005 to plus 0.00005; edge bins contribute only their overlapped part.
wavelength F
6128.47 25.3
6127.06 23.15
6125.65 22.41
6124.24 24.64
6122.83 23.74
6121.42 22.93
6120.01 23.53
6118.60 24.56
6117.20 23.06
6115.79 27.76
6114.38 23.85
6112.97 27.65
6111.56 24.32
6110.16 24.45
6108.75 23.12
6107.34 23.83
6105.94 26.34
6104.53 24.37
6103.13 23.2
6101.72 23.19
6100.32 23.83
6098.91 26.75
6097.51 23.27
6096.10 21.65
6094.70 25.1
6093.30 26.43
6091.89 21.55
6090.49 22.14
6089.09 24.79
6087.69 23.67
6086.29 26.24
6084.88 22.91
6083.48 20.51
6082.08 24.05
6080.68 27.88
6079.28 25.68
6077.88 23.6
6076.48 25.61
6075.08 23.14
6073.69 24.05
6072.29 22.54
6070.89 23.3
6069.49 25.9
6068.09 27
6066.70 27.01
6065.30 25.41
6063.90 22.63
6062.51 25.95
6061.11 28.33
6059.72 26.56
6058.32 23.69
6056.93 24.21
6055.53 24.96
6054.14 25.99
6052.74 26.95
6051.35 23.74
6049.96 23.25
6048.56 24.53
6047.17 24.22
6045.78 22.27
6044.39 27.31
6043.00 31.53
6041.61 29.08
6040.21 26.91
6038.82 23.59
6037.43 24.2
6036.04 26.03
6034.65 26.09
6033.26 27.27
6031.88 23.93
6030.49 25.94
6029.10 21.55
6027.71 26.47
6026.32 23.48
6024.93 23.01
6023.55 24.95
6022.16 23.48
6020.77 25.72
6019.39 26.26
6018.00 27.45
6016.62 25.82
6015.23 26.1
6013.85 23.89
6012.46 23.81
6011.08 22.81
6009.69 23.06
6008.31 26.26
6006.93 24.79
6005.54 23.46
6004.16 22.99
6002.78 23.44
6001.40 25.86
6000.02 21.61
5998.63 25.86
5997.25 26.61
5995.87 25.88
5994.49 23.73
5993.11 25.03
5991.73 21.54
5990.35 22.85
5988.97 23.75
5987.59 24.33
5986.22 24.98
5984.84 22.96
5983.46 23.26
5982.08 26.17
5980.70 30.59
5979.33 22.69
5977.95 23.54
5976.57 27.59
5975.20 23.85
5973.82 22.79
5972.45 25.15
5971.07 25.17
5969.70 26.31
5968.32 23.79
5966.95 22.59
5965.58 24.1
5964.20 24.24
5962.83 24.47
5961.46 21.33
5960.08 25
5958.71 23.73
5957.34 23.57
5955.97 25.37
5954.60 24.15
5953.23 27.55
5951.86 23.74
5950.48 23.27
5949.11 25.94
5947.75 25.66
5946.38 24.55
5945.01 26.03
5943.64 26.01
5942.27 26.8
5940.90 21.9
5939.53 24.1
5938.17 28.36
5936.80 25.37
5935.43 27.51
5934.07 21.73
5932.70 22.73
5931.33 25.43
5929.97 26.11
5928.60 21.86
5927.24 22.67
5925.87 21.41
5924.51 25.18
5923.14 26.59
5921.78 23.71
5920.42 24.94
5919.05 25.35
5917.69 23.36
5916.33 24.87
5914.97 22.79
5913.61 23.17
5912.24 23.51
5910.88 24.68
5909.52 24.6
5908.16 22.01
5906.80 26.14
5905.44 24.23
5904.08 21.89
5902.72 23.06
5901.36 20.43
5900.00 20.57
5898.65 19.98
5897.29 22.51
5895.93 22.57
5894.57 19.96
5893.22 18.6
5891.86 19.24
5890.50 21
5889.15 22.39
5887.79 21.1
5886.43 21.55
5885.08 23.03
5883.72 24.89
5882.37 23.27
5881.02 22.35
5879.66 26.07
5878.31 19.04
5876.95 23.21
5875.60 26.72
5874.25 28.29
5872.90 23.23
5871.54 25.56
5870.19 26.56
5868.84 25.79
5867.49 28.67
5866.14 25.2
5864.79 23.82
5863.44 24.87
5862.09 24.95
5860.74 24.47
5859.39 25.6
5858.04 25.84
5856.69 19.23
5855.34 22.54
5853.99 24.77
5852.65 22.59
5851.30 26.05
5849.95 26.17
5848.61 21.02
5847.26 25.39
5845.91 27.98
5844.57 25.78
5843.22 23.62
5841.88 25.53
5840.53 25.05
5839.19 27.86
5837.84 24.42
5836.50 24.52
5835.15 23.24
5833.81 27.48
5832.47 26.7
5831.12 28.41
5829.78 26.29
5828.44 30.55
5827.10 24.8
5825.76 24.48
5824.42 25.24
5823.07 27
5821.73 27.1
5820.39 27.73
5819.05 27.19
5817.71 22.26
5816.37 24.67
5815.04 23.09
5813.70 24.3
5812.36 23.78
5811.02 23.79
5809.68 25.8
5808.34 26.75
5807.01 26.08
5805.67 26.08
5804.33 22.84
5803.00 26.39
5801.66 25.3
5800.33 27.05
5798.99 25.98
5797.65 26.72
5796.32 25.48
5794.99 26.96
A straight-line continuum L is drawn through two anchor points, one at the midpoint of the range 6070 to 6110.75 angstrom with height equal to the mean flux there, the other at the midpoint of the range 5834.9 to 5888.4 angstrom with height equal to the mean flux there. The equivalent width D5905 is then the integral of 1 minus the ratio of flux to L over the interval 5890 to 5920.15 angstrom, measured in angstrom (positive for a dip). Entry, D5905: 2.3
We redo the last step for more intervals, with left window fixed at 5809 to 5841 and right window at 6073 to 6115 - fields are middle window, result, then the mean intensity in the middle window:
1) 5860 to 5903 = 3.6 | 23.2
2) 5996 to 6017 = 0.2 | 24.4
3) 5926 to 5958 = 0.4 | 24.7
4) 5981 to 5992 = 0.3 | 24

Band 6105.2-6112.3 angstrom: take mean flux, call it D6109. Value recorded 24.4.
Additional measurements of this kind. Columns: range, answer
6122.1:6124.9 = 24.2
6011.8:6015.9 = 24.6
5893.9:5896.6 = 21.2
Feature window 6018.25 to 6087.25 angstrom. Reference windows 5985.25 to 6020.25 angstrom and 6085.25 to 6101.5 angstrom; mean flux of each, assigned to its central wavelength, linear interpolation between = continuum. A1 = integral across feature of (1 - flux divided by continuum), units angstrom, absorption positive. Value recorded -2.36 angstrom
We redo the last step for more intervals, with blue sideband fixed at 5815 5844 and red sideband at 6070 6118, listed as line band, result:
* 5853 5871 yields 0.6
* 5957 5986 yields 0.6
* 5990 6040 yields 0.2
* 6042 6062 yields -0.9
